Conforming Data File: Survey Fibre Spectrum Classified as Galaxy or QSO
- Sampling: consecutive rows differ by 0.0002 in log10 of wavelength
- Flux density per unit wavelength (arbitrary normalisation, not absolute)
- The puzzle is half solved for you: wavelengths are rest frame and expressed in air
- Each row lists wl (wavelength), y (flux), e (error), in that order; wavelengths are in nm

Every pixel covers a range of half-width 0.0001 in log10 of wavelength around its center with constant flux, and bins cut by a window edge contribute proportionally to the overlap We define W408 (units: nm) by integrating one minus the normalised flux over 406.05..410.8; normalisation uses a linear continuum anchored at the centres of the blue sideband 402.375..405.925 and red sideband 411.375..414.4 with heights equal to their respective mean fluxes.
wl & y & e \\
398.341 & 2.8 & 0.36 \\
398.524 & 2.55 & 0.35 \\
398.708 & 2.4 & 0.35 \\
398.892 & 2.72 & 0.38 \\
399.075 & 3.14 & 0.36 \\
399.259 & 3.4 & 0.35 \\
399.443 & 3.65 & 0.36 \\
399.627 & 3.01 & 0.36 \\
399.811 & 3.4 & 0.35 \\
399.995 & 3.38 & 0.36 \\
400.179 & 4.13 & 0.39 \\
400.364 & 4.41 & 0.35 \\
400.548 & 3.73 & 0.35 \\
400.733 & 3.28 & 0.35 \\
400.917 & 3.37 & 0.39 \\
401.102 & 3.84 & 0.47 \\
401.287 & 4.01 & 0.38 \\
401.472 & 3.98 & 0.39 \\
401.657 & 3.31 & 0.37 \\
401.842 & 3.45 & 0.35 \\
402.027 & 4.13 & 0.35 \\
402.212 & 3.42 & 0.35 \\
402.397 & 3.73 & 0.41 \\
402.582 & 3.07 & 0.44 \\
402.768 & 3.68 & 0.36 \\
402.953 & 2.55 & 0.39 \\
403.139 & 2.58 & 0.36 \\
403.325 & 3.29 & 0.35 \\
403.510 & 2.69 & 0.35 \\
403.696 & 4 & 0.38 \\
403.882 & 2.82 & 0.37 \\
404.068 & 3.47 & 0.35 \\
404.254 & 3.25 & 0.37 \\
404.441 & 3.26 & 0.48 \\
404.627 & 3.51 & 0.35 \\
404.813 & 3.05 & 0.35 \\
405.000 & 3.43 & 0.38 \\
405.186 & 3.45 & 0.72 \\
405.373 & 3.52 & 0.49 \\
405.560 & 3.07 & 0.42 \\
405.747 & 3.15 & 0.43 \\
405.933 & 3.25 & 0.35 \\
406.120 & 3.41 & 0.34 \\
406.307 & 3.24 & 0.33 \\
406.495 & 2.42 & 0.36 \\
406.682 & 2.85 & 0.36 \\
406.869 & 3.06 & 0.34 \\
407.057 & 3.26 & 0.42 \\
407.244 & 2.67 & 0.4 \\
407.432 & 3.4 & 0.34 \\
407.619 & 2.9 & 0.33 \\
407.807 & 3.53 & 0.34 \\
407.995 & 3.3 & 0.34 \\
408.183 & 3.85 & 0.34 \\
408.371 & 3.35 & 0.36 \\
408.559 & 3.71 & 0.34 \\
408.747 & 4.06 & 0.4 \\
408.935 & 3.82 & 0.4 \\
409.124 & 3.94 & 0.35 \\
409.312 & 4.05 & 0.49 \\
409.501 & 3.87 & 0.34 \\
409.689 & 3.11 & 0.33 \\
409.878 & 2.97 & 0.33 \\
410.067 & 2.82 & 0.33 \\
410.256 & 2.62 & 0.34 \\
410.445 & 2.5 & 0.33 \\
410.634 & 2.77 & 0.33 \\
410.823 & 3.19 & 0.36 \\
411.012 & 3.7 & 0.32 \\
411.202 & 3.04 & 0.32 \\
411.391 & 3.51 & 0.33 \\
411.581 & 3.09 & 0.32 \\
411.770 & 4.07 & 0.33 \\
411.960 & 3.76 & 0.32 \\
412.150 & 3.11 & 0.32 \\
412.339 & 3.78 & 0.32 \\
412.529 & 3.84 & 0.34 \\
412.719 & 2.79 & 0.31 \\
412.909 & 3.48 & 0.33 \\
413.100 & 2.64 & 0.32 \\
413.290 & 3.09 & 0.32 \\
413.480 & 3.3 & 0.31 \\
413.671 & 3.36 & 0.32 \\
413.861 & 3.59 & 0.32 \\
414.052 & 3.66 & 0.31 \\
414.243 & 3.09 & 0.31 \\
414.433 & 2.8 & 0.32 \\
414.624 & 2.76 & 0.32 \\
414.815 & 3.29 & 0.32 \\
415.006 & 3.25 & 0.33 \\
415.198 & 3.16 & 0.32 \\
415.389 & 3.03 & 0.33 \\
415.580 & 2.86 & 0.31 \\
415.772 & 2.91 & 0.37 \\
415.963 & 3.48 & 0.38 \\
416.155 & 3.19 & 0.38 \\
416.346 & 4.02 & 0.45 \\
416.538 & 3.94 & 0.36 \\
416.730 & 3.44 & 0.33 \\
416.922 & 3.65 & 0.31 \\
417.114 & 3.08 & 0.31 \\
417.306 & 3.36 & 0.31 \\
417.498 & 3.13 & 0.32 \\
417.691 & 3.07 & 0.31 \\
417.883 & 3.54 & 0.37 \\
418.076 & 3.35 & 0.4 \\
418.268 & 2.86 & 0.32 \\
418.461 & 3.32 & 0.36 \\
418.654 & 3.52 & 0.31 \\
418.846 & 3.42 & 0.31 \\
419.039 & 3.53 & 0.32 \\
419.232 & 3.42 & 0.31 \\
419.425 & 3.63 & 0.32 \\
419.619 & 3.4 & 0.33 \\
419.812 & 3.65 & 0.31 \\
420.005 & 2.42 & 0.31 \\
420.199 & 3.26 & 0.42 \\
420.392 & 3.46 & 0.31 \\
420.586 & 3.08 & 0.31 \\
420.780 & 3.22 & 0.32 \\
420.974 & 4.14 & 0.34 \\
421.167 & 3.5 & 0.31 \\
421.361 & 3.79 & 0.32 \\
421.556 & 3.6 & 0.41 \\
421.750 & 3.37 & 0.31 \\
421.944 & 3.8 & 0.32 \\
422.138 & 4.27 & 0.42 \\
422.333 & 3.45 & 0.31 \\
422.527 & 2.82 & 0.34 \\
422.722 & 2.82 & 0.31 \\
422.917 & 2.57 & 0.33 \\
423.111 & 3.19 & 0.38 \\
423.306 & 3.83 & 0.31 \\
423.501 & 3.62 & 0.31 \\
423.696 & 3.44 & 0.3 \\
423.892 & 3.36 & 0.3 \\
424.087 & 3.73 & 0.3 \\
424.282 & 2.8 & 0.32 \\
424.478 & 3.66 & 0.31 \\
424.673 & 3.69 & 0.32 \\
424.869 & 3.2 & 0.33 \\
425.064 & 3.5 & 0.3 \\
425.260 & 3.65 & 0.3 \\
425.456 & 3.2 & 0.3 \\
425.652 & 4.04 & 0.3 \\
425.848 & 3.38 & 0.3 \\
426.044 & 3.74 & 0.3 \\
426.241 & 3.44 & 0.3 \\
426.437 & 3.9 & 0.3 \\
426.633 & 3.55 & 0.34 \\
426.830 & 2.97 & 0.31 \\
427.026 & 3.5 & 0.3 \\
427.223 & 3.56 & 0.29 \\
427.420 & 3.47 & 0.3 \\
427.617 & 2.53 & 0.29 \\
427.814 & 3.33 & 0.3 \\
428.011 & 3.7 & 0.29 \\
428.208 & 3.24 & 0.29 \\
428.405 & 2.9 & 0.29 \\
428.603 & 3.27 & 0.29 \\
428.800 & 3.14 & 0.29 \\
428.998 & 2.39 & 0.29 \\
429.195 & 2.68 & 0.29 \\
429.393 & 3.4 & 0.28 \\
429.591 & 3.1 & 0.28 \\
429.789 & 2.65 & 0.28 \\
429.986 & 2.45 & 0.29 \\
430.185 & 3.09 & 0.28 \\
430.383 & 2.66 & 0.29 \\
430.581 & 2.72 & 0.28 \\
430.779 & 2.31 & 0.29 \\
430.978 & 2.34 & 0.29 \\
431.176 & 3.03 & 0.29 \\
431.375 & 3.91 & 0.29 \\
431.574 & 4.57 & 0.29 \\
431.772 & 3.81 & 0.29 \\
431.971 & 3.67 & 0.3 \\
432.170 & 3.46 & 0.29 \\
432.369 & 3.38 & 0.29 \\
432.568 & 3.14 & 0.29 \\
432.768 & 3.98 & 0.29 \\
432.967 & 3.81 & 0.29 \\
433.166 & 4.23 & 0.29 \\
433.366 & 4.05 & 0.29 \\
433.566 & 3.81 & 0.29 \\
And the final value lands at 0.06 nm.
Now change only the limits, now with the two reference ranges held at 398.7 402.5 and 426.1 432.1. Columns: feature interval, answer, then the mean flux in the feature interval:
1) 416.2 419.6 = -0.10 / 3.42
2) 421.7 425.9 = -0.23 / 3.43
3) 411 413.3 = 0.01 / 3.38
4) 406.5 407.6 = 0.15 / 2.99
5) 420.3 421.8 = -0.11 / 3.52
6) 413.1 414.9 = 0.10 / 3.19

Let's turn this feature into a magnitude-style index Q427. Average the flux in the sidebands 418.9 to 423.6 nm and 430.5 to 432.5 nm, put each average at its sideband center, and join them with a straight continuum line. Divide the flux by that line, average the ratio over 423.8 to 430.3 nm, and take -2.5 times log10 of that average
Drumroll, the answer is 0.028 mag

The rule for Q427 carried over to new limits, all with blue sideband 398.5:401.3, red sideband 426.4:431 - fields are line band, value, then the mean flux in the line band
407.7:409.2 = -0.12 mag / 3.68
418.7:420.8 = -0.06 mag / 3.33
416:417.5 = -0.10 mag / 3.5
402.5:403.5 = 0.12 mag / 3.01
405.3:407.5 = 0.07 mag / 3.1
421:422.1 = -0.18 mag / 3.68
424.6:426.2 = -0.15 mag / 3.54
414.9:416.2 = 0.03 mag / 3.12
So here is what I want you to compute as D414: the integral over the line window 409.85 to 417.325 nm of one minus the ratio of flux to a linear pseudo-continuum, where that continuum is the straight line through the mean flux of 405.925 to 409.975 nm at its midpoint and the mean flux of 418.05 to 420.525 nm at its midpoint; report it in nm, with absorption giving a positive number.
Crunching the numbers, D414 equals 0.21 nm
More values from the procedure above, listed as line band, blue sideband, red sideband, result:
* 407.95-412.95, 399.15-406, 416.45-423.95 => -0.002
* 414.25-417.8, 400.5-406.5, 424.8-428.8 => 0.142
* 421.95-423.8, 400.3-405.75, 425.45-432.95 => -0.034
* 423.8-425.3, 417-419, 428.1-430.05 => -0.179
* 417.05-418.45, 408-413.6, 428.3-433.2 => 0.042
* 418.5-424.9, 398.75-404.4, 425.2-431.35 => -0.406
